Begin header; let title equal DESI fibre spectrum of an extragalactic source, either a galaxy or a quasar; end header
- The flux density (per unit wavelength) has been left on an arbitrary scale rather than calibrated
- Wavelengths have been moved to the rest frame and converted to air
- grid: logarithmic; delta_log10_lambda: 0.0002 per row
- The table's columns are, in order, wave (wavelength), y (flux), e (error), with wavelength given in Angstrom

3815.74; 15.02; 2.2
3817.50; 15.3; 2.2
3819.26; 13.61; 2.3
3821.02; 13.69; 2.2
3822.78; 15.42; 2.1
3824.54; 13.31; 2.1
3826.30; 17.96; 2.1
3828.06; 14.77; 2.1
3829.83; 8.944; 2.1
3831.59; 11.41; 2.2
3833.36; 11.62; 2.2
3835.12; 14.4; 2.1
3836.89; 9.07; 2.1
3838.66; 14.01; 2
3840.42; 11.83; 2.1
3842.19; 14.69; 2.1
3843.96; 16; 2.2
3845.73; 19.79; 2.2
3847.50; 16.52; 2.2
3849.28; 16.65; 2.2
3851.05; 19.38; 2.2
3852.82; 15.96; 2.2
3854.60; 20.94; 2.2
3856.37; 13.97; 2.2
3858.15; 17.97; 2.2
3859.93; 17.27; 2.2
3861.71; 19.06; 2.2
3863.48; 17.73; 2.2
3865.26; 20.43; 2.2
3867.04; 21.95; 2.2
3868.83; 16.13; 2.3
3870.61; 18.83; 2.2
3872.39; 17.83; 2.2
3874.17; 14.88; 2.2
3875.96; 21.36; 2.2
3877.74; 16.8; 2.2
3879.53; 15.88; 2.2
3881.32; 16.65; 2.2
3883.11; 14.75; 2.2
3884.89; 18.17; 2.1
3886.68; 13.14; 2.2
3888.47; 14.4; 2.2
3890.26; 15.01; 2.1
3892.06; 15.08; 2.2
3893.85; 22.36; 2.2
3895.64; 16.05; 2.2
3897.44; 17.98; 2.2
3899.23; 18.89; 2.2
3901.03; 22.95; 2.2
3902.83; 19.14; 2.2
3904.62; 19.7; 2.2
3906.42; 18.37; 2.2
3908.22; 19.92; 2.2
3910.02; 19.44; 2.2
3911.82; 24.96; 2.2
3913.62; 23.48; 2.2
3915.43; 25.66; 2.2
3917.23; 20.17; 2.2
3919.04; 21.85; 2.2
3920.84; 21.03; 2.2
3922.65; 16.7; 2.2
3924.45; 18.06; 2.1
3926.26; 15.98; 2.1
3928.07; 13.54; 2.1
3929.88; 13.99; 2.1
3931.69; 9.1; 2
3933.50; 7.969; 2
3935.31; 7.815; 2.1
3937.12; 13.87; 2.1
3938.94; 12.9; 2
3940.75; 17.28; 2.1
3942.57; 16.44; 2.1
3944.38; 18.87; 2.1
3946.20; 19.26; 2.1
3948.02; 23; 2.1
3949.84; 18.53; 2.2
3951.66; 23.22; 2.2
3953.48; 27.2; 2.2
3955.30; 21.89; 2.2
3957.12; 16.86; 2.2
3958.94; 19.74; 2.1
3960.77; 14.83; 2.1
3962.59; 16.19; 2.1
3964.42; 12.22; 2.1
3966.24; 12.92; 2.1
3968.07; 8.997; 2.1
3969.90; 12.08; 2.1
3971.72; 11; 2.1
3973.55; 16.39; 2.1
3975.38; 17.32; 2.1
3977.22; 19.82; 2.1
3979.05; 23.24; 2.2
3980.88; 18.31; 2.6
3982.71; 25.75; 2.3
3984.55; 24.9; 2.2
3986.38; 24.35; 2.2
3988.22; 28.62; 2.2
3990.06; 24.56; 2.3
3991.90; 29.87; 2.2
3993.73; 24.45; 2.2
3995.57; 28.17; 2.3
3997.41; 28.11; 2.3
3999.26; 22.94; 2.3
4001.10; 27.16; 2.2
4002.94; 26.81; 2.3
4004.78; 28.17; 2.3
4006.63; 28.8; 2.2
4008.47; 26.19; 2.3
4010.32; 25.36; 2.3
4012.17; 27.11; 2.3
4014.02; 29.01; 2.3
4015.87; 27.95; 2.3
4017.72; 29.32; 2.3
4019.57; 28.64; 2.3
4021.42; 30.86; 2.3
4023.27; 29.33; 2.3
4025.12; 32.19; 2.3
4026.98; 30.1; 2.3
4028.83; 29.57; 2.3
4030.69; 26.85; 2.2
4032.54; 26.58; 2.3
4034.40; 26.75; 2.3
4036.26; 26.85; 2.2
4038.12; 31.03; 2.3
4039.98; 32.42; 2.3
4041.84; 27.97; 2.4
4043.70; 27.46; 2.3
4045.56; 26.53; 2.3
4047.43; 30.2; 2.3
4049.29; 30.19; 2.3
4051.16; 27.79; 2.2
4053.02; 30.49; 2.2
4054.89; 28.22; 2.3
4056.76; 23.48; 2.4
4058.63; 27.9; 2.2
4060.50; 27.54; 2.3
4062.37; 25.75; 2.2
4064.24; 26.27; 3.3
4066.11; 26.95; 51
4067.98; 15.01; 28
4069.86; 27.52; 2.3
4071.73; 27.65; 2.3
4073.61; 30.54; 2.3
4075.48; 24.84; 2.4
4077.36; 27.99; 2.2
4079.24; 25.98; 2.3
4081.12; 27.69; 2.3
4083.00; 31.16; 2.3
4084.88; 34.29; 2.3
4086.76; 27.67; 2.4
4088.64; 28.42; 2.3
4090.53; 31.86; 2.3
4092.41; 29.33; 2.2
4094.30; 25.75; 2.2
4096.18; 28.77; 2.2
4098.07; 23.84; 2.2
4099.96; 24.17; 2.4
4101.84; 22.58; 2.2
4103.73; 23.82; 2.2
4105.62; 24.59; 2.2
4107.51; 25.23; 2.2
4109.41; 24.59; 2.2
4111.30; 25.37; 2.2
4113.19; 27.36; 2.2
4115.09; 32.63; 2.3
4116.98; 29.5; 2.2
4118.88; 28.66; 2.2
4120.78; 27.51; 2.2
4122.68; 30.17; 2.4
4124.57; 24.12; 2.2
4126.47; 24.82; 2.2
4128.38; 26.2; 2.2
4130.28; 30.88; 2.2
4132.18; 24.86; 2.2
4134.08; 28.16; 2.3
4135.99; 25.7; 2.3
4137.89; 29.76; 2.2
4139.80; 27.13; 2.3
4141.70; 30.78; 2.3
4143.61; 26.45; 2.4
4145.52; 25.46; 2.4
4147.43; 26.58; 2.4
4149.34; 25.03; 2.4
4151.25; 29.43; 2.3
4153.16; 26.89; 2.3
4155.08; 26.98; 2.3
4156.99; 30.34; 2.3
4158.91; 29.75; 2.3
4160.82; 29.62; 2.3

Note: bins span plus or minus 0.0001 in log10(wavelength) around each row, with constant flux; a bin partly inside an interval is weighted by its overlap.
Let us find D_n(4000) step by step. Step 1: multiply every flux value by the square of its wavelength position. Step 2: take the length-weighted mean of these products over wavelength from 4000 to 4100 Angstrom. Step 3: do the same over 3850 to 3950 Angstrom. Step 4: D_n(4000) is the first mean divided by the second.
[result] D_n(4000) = 1.71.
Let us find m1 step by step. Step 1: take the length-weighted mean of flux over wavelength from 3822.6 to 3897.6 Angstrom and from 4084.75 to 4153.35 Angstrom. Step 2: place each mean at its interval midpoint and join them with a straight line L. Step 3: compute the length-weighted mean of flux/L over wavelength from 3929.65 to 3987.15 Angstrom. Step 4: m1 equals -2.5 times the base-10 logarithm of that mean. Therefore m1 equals 0.19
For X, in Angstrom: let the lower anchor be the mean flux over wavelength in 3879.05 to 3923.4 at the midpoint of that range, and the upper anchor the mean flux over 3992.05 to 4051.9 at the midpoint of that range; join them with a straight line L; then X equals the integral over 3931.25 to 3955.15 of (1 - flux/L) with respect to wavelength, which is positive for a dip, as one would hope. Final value 5.8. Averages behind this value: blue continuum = 18.9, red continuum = 28.2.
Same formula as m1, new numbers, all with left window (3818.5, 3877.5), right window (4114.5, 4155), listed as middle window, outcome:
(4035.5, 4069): -0.13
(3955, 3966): 0.24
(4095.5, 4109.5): 0.07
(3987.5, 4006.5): -0.22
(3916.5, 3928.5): 0.04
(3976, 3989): -0.09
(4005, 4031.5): -0.24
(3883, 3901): 0.05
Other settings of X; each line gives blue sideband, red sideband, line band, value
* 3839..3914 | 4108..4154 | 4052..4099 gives -3.9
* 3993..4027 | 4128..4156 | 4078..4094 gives -1.0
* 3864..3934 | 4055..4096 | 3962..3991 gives 4.7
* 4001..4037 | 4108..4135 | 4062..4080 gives 1.3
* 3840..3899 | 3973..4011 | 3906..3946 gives 6.6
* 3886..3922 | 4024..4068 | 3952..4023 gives 5.1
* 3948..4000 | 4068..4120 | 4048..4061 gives -1.6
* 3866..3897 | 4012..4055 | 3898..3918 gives -2.1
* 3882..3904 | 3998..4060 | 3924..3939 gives 5.9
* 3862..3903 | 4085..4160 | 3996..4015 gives -3.7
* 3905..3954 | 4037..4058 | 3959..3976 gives 6.1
